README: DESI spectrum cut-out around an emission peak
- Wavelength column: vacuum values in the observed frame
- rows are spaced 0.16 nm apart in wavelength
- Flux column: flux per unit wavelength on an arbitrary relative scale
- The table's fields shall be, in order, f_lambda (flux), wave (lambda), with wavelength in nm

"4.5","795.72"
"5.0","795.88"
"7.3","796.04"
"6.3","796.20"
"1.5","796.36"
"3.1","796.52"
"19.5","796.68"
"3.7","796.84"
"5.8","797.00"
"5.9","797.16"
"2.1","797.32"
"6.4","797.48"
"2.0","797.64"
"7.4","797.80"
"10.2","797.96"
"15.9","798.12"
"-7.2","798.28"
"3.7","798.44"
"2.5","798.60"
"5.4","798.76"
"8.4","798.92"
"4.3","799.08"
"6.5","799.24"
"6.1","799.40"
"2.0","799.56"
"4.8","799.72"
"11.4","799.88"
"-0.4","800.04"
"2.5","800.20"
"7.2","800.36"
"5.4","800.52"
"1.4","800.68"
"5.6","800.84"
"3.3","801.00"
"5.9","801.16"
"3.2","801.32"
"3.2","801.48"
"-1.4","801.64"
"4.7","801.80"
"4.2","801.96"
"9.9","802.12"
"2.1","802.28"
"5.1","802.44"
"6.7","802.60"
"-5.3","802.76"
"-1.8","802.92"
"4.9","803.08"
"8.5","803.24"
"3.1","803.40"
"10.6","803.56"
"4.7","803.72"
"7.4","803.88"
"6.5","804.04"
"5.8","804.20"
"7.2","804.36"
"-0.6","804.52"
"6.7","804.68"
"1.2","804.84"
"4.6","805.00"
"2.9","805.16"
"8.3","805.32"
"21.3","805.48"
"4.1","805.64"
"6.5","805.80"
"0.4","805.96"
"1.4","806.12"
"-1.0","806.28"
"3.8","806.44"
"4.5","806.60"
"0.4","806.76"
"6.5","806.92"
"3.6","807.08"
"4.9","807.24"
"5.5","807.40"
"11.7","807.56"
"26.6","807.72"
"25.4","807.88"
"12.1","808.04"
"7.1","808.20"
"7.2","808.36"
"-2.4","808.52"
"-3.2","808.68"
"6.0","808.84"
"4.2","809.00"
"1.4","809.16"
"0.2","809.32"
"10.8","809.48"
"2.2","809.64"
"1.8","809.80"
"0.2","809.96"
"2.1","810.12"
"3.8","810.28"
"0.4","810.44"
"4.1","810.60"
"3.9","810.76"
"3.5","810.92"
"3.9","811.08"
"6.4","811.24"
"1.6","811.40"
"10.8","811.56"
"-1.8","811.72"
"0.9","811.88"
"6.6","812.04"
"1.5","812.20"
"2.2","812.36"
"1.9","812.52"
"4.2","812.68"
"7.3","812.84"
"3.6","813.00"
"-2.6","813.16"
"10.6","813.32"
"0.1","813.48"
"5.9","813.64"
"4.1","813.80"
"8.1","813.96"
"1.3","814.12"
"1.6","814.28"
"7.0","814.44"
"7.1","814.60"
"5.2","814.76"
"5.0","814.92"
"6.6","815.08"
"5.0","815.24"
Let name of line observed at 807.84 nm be H-gamma 4340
